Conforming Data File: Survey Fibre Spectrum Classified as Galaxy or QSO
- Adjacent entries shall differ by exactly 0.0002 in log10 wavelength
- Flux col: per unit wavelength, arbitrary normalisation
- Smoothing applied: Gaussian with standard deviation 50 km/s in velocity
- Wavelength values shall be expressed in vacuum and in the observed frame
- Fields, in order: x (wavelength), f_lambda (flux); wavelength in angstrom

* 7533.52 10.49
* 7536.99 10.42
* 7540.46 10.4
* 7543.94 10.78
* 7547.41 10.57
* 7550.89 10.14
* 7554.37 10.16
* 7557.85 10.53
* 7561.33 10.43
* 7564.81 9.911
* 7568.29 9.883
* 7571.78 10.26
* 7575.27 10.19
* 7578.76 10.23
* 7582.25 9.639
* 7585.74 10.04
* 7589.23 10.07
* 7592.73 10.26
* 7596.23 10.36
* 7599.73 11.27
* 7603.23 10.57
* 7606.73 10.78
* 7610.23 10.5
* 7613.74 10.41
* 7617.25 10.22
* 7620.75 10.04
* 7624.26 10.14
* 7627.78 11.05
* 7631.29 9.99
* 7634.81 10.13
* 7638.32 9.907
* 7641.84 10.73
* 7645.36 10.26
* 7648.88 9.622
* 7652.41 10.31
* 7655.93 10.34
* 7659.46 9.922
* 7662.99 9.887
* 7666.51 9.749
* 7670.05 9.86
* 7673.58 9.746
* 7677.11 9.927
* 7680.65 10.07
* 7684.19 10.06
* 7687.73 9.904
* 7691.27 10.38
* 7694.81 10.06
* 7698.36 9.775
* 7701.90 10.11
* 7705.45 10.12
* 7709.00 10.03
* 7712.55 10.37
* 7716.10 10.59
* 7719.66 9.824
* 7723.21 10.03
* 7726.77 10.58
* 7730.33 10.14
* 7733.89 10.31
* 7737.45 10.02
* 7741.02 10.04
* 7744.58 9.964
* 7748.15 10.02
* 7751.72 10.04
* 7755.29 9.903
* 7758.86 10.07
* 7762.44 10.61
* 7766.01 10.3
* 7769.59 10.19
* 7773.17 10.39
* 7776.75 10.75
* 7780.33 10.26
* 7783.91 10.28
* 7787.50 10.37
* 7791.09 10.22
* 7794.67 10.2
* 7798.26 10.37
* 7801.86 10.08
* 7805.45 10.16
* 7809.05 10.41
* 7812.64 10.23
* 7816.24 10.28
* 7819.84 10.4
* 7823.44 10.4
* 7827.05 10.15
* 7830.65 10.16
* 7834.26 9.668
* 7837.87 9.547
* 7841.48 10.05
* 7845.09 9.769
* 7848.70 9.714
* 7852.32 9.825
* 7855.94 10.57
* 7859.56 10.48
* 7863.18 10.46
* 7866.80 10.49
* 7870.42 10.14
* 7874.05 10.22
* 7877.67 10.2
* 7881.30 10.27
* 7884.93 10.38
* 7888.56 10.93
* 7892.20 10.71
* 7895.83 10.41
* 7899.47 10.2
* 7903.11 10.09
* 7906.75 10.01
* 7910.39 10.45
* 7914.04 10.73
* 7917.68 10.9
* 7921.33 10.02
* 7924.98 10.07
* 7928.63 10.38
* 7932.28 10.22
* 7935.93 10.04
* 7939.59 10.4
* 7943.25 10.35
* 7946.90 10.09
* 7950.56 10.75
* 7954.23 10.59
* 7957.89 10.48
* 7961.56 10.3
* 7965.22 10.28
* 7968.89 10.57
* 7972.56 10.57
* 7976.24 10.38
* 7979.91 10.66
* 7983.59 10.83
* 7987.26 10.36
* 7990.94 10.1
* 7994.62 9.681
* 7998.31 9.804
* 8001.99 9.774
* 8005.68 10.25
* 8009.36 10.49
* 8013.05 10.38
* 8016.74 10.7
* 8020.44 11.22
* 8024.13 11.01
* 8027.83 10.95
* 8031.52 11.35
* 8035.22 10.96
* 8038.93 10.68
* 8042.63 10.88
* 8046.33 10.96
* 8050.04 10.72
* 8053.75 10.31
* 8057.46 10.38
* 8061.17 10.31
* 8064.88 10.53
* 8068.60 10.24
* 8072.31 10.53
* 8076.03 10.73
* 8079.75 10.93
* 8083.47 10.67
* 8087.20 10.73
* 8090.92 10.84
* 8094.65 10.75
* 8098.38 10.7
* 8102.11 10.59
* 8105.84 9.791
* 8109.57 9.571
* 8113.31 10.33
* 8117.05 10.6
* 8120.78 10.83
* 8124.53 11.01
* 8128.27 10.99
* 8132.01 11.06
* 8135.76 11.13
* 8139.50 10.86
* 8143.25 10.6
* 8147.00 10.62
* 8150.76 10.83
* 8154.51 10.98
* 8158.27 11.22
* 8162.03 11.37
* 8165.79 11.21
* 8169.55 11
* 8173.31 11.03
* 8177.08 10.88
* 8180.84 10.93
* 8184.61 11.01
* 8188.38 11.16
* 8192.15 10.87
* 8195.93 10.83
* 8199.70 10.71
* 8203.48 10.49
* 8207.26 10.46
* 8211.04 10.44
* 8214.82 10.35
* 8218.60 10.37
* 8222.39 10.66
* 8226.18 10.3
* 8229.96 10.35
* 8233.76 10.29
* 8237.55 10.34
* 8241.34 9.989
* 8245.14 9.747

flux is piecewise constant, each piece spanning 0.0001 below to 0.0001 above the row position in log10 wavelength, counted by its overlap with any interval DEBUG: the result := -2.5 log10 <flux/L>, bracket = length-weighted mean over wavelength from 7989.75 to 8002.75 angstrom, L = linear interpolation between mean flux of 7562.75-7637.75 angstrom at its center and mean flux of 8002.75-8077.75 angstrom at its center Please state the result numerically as 0.08 mag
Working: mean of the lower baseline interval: 10.3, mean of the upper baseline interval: 10.7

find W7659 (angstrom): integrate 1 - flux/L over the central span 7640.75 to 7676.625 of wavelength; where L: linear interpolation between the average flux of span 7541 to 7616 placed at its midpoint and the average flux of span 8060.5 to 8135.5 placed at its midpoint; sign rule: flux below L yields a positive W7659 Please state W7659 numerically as 1.2 angstrom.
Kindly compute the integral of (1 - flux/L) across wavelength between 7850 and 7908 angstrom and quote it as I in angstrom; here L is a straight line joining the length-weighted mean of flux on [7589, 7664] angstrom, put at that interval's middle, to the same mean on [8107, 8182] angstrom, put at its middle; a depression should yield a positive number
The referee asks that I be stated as 1.3 angstrom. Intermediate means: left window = 10.3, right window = 10.8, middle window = 10.3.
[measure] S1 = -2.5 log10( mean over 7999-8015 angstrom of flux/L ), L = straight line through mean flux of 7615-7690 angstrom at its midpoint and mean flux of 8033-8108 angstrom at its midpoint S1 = 0.03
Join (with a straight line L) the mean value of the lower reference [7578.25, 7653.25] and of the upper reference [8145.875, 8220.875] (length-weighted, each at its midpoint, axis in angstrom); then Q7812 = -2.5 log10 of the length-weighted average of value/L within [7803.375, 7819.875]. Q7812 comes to 0.02 mag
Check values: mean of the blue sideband 10.3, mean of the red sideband 10.8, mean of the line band 10.3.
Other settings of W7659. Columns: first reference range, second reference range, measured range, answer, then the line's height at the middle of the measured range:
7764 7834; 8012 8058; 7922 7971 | 1.30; 10.6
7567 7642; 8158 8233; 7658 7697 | 1.49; 10.4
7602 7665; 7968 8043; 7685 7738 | 0.88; 10.3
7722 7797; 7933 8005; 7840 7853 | 0.54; 10.3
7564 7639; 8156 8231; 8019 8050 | -0.97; 10.7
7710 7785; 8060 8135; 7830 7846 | 0.77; 10.3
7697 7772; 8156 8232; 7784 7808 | -0.02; 10.2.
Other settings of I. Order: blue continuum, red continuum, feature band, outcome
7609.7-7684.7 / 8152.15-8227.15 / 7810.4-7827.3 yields 0.06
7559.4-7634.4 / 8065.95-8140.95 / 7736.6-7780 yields 0.87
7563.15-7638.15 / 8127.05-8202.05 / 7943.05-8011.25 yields 2.55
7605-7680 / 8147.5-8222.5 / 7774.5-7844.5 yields 1.14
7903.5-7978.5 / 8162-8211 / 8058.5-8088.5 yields 0.21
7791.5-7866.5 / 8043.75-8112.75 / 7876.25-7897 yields -0.51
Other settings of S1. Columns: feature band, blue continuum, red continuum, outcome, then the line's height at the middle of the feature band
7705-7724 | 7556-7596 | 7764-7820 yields 0.008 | 10.2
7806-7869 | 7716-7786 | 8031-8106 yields 0.019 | 10.3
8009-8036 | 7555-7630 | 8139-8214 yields -0.018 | 10.7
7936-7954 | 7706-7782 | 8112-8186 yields 0.020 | 10.6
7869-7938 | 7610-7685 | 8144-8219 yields 0.014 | 10.5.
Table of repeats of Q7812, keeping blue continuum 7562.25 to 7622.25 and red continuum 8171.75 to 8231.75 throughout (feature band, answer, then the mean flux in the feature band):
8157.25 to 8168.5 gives -0.06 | 11.2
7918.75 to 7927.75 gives 0.04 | 10.1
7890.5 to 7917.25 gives 0.01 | 10.4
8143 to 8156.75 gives -0.01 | 10.8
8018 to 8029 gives -0.05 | 11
